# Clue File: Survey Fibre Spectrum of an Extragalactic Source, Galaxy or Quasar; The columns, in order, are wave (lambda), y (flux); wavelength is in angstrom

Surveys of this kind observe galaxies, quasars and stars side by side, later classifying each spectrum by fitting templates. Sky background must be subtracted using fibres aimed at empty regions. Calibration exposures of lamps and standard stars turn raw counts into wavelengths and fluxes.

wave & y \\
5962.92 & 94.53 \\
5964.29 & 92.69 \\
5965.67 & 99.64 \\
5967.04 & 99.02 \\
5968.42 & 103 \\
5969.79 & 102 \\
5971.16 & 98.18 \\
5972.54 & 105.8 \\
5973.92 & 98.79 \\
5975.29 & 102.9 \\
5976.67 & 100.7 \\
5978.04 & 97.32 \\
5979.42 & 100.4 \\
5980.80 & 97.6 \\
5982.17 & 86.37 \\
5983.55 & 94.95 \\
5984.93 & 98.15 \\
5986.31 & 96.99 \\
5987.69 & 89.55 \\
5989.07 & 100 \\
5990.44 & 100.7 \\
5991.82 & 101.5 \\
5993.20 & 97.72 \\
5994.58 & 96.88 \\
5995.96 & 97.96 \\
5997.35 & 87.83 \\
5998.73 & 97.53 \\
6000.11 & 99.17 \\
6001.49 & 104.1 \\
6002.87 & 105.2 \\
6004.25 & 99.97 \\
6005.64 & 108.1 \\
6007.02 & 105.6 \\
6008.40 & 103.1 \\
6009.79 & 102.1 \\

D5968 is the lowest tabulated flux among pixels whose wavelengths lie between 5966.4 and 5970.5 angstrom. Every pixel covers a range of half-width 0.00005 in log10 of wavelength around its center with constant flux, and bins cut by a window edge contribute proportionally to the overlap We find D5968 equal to 99.02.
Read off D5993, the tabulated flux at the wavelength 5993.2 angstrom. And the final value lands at 97.72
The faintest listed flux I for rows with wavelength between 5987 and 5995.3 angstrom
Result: 89.55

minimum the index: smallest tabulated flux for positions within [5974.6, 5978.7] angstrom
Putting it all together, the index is 97.32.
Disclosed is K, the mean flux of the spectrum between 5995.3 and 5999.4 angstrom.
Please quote 94.2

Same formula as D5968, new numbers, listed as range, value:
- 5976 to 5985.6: 86.37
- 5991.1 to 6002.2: 87.83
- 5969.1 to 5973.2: 98.18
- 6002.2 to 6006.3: 99.97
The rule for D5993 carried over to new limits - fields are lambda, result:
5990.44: 100.7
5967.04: 99.02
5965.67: 99.64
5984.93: 98.15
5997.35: 87.83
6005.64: 108.1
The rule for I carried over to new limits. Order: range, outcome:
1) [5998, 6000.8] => 97.53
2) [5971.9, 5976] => 98.79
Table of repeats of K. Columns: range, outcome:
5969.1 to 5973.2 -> 102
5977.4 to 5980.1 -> 98.8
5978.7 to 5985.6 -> 95.4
